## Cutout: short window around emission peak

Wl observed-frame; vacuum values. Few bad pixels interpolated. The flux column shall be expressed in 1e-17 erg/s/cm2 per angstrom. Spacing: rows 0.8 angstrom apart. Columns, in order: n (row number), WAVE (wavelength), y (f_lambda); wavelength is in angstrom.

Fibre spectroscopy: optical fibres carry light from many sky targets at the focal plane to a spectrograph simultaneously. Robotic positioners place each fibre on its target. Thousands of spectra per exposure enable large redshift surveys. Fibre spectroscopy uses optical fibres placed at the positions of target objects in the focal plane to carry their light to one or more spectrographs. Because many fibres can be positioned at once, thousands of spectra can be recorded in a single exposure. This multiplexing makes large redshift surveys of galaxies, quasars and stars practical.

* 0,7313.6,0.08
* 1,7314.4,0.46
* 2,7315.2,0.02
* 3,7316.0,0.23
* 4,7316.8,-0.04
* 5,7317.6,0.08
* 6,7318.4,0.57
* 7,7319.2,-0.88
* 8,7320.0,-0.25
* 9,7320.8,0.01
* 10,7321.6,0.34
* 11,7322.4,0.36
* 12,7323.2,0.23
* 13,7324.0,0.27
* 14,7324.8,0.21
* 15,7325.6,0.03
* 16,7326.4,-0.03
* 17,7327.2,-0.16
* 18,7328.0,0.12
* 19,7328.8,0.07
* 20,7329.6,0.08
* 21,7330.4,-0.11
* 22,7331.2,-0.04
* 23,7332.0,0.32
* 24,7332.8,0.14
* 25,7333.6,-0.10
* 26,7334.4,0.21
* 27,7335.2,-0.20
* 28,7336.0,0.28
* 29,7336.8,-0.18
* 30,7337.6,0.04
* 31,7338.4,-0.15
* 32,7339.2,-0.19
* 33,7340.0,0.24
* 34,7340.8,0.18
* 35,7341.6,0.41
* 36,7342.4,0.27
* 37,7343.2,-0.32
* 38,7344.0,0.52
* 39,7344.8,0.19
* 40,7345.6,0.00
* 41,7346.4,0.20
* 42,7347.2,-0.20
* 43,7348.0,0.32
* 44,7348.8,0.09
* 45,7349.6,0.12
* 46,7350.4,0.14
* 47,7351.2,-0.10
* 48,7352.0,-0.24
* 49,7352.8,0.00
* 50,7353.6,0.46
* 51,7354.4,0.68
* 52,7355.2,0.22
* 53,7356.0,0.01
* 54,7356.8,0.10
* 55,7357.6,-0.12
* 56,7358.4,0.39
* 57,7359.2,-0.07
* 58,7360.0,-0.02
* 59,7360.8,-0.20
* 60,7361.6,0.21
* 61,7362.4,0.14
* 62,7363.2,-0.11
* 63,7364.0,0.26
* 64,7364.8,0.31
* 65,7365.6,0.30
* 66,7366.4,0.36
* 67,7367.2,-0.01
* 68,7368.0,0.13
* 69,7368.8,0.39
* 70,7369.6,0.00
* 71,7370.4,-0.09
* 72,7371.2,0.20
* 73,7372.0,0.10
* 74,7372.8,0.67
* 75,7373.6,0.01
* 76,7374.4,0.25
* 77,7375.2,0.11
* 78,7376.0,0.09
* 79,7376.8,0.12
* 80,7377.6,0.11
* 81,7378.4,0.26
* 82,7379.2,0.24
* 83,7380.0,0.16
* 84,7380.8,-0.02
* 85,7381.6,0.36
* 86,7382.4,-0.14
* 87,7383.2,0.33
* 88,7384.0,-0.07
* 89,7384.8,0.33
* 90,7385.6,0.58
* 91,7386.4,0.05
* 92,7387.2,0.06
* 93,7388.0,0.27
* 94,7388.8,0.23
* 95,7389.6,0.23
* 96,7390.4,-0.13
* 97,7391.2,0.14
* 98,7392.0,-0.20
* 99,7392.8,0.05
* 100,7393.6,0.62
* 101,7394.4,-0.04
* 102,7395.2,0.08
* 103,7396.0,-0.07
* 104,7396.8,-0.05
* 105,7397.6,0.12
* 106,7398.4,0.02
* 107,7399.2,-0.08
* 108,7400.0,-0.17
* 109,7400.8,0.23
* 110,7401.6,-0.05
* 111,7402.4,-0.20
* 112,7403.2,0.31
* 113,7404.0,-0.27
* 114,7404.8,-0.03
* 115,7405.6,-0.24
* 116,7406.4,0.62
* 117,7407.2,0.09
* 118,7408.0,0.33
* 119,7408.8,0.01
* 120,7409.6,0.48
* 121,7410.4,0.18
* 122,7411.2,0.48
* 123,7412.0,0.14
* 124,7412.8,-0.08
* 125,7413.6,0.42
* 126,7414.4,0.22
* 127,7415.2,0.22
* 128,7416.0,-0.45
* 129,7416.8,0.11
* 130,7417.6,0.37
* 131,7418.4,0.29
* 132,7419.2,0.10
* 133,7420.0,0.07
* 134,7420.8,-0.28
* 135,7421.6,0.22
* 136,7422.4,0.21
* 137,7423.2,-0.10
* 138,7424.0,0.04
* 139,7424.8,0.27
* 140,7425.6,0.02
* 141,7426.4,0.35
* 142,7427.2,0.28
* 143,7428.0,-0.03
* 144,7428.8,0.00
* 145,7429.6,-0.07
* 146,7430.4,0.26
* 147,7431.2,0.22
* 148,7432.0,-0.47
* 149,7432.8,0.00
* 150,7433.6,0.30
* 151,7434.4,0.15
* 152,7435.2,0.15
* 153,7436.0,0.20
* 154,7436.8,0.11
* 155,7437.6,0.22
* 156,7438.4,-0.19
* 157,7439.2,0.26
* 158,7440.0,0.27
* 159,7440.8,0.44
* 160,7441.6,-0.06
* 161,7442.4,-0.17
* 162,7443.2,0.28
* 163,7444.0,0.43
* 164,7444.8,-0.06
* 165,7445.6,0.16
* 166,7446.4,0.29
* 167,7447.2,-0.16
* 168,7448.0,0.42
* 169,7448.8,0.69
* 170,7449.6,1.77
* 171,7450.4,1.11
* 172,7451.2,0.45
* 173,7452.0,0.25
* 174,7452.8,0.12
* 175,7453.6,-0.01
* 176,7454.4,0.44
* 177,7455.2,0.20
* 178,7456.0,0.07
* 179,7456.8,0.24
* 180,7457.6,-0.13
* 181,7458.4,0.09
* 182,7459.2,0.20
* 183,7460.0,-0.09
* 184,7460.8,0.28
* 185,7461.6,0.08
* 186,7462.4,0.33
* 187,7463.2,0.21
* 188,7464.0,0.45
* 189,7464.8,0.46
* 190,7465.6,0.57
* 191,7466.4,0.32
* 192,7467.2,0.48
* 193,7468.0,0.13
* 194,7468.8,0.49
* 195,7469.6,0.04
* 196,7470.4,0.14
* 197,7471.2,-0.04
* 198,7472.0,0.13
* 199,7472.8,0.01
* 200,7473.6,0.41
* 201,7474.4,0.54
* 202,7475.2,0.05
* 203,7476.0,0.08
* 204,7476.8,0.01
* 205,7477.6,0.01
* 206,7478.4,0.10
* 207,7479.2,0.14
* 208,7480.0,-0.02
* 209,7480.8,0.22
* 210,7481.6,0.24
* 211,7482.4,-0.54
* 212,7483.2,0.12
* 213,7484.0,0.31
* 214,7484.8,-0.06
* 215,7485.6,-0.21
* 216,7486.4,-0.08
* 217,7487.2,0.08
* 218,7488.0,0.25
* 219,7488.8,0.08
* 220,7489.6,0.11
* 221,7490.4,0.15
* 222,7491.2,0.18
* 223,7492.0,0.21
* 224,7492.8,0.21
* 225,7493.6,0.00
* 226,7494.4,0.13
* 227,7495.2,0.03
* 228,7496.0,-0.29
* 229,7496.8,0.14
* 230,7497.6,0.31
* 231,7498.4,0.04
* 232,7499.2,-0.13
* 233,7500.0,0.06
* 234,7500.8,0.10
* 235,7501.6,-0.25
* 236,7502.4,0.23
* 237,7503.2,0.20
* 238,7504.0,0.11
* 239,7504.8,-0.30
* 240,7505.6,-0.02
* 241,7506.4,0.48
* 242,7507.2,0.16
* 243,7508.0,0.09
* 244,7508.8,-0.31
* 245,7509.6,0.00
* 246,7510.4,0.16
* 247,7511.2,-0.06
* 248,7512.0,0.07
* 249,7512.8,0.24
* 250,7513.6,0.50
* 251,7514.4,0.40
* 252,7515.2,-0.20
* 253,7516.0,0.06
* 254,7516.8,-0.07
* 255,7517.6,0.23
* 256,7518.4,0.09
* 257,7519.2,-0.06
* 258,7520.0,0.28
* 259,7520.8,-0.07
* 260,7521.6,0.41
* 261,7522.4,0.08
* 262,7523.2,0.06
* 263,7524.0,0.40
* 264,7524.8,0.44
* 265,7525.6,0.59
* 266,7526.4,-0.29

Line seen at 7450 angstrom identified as Halpha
